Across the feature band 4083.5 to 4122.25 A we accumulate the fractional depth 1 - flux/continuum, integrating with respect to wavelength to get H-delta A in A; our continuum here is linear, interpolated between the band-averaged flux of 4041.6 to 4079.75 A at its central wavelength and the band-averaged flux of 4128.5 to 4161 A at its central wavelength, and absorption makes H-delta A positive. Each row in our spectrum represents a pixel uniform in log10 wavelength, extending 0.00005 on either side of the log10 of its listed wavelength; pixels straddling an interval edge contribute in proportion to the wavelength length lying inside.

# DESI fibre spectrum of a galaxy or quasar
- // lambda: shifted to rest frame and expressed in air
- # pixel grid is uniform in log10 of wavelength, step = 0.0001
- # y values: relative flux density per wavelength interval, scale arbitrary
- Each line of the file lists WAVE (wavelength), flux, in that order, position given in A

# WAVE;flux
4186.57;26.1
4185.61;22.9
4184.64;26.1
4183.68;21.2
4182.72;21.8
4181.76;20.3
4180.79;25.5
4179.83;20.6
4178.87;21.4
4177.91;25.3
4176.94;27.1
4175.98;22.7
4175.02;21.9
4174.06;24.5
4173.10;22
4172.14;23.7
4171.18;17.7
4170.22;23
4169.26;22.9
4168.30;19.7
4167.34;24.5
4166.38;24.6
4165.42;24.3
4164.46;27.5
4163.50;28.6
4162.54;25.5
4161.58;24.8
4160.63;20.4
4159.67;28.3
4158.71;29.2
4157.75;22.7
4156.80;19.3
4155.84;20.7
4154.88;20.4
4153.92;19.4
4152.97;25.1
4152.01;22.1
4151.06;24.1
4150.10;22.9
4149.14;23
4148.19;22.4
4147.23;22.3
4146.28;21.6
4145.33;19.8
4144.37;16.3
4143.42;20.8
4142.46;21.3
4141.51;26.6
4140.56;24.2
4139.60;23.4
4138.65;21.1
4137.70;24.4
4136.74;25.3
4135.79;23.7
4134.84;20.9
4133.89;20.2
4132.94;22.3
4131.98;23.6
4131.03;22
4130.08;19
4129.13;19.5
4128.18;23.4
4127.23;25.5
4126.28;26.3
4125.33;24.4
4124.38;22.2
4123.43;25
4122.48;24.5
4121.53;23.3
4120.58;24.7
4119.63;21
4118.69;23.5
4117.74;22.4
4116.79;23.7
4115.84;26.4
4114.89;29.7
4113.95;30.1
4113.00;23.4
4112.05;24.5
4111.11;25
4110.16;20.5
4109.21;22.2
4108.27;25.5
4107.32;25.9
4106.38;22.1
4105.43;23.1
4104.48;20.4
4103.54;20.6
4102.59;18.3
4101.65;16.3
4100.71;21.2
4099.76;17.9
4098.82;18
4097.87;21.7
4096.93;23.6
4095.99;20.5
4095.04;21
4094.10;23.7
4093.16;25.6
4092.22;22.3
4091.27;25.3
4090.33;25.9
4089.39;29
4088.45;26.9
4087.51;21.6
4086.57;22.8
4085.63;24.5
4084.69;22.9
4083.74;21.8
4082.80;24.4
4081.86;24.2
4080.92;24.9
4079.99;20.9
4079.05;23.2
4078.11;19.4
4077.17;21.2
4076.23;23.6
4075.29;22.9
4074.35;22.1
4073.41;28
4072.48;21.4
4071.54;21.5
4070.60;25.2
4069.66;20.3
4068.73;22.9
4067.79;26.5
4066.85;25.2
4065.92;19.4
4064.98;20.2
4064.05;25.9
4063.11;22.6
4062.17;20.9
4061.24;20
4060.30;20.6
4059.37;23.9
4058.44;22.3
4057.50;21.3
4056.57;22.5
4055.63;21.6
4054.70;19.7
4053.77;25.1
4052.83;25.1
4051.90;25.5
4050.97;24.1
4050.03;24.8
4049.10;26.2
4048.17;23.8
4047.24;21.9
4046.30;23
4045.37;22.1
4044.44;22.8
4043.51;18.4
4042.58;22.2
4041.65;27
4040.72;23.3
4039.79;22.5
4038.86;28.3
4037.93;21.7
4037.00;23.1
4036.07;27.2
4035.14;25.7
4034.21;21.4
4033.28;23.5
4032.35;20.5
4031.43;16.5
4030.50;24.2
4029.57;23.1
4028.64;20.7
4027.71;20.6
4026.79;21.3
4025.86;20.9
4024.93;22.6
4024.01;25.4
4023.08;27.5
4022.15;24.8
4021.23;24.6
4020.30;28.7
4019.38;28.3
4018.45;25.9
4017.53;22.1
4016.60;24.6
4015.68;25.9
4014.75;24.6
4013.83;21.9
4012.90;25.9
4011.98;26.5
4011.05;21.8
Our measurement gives -1.1 A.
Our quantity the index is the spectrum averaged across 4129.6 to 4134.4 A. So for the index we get 21.4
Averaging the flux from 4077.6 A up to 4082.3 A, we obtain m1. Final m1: 22.5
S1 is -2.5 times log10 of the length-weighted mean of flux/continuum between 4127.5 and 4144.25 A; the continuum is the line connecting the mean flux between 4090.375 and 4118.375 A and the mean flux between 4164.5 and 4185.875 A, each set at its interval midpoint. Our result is 0.03 mag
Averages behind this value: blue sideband 22.8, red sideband 23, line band 22.4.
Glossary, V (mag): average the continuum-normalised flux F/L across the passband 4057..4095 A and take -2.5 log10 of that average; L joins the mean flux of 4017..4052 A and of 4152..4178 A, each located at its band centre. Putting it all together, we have 0.02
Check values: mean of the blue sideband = 23.6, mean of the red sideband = 23.5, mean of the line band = 23.2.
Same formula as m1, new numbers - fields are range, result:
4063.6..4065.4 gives 23.2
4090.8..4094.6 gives 24.2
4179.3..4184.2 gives 21.9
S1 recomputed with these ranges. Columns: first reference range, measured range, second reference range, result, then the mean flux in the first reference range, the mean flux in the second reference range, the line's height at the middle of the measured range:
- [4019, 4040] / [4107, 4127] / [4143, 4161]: -0.088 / 23.6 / 22.2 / 22.6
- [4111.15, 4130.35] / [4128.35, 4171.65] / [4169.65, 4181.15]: 0.038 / 24.2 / 22.9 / 23.5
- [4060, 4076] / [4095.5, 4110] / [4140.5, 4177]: 0.083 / 22.7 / 23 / 22.8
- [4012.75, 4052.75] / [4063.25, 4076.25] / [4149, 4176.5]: 0.018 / 23.7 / 23.3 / 23.6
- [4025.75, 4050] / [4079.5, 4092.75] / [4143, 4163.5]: -0.064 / 22.8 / 22.6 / 22.7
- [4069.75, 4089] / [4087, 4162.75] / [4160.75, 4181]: 0.020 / 23.1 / 23.6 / 23.4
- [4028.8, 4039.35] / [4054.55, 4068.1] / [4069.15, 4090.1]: 0.051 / 23.1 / 23.3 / 23.3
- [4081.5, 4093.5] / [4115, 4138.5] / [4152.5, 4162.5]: 0.019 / 24.4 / 23.1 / 23.7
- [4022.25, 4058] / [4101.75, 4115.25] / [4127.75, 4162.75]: -0.035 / 23.1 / 22.5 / 22.7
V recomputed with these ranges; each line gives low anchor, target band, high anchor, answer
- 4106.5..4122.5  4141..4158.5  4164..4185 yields 0.086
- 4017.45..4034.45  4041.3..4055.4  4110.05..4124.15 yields 0.012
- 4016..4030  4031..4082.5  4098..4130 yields 0.035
